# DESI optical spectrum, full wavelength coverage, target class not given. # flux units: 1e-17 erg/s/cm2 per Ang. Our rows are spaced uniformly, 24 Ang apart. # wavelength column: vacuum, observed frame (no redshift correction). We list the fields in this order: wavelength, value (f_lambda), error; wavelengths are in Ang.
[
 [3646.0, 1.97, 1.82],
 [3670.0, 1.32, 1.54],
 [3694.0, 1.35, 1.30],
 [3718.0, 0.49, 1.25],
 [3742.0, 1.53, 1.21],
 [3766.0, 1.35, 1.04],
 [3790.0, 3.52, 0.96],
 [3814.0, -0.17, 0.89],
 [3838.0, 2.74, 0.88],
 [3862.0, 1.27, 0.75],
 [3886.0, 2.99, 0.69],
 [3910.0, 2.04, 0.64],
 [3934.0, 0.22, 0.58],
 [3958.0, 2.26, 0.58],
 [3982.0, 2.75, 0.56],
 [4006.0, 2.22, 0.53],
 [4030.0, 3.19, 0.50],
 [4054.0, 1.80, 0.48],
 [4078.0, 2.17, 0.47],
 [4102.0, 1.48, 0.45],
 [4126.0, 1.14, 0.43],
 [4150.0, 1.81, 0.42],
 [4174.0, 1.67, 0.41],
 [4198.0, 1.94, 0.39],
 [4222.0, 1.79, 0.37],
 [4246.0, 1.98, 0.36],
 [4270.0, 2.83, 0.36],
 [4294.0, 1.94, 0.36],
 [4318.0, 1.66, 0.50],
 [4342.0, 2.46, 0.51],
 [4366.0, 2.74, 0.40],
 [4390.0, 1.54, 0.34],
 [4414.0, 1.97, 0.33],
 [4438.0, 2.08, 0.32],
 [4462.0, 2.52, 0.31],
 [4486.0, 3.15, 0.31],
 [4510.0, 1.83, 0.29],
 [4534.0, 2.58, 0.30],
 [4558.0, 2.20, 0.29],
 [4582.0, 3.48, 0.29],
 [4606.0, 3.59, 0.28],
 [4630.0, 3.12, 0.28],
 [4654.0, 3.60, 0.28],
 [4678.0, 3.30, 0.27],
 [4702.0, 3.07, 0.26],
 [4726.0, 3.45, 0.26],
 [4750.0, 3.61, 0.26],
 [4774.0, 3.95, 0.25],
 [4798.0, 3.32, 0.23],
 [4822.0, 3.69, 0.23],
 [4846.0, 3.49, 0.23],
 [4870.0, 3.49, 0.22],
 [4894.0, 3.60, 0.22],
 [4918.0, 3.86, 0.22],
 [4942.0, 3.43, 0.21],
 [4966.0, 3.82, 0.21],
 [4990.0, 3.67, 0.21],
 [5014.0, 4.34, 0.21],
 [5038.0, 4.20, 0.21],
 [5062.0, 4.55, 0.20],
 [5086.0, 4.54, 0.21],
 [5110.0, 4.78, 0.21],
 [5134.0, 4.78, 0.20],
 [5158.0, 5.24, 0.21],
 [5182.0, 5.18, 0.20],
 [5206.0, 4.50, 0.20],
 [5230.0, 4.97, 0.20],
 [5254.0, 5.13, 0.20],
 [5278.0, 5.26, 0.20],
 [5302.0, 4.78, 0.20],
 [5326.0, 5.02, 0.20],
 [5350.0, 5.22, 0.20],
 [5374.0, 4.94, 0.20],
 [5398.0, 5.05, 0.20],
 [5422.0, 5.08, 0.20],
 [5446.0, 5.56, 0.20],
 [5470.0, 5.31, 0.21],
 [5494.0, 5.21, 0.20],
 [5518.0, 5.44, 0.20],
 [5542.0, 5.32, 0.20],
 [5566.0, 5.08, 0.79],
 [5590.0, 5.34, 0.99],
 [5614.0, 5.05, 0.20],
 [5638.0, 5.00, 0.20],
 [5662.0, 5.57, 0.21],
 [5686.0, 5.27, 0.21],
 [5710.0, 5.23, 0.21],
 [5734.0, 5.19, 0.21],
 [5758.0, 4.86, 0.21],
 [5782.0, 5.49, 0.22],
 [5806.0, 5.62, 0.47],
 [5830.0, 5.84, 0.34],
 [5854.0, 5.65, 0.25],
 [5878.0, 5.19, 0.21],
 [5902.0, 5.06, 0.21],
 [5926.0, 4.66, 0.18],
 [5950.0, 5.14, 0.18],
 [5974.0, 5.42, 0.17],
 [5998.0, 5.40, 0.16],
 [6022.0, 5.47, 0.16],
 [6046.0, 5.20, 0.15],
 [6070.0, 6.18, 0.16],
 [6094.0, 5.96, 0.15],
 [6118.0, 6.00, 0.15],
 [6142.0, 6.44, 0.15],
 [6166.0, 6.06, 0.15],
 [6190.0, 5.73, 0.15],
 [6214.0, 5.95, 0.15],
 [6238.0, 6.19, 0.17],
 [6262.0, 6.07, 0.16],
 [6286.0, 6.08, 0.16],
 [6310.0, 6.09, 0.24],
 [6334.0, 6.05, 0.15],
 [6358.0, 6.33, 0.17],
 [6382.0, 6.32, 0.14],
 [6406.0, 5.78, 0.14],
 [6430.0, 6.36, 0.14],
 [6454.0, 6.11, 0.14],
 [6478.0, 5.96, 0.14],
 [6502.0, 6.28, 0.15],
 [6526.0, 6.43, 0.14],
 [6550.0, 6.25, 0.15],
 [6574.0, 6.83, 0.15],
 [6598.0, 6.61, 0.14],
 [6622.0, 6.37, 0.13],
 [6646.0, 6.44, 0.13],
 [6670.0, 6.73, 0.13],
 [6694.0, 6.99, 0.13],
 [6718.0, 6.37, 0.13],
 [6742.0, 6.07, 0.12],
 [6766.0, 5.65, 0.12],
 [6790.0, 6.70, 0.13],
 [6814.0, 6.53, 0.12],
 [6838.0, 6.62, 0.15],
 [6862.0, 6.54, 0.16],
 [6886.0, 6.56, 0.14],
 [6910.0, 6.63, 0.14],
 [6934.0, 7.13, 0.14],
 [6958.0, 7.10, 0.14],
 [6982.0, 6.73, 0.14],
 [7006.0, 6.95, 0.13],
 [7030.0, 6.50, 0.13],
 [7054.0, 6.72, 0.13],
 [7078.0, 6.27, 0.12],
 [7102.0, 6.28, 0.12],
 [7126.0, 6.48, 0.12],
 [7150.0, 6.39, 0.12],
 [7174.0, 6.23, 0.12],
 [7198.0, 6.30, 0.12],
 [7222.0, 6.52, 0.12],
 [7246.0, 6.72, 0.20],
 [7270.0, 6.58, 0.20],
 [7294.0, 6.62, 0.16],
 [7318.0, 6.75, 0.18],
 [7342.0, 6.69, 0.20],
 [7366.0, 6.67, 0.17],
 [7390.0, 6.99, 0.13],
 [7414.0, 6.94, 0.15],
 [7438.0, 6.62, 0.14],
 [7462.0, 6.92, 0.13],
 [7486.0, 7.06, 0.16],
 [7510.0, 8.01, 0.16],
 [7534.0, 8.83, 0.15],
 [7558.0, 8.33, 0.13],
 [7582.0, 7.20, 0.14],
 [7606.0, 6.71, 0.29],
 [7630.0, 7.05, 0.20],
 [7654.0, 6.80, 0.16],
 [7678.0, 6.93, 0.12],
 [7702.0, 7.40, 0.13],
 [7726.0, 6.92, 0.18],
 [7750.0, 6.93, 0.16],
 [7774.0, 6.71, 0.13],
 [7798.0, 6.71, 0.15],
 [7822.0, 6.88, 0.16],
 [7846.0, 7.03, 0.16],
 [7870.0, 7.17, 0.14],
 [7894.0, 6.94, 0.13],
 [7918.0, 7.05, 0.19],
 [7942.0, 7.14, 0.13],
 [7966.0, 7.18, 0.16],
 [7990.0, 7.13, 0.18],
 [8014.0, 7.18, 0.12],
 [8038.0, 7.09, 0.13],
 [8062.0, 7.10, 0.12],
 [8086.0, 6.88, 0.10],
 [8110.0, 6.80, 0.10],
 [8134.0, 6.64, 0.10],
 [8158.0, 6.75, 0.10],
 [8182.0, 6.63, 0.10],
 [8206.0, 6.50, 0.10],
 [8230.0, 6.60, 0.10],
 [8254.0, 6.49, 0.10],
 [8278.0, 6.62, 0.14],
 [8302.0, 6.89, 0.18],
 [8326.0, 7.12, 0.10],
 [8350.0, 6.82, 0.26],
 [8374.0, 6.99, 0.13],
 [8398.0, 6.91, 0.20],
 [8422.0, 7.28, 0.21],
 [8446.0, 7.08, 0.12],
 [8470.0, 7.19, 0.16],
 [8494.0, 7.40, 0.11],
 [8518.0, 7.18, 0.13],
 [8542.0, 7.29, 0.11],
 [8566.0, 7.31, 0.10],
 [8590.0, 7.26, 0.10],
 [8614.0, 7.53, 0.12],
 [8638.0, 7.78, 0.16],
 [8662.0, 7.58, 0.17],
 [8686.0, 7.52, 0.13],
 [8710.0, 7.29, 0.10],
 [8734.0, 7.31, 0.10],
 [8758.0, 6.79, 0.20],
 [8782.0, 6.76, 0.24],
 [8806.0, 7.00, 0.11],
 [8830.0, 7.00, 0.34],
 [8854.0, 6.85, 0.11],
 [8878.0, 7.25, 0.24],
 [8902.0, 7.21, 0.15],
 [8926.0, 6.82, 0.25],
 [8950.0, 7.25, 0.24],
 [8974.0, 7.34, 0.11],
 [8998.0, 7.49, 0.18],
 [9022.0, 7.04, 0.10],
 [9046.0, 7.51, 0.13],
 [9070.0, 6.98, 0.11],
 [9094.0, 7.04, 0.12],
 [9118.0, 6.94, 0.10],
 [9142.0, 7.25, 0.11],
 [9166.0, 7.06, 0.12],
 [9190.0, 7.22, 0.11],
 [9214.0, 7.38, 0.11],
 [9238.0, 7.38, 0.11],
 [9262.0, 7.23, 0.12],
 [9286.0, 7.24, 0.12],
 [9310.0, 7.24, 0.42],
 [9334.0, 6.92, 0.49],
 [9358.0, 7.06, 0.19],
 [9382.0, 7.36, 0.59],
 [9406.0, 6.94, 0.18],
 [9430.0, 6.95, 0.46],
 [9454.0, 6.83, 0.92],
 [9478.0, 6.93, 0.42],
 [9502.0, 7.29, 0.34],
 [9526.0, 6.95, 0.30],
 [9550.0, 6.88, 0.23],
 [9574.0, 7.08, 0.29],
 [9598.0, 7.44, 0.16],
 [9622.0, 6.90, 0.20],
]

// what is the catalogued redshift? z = 0.15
